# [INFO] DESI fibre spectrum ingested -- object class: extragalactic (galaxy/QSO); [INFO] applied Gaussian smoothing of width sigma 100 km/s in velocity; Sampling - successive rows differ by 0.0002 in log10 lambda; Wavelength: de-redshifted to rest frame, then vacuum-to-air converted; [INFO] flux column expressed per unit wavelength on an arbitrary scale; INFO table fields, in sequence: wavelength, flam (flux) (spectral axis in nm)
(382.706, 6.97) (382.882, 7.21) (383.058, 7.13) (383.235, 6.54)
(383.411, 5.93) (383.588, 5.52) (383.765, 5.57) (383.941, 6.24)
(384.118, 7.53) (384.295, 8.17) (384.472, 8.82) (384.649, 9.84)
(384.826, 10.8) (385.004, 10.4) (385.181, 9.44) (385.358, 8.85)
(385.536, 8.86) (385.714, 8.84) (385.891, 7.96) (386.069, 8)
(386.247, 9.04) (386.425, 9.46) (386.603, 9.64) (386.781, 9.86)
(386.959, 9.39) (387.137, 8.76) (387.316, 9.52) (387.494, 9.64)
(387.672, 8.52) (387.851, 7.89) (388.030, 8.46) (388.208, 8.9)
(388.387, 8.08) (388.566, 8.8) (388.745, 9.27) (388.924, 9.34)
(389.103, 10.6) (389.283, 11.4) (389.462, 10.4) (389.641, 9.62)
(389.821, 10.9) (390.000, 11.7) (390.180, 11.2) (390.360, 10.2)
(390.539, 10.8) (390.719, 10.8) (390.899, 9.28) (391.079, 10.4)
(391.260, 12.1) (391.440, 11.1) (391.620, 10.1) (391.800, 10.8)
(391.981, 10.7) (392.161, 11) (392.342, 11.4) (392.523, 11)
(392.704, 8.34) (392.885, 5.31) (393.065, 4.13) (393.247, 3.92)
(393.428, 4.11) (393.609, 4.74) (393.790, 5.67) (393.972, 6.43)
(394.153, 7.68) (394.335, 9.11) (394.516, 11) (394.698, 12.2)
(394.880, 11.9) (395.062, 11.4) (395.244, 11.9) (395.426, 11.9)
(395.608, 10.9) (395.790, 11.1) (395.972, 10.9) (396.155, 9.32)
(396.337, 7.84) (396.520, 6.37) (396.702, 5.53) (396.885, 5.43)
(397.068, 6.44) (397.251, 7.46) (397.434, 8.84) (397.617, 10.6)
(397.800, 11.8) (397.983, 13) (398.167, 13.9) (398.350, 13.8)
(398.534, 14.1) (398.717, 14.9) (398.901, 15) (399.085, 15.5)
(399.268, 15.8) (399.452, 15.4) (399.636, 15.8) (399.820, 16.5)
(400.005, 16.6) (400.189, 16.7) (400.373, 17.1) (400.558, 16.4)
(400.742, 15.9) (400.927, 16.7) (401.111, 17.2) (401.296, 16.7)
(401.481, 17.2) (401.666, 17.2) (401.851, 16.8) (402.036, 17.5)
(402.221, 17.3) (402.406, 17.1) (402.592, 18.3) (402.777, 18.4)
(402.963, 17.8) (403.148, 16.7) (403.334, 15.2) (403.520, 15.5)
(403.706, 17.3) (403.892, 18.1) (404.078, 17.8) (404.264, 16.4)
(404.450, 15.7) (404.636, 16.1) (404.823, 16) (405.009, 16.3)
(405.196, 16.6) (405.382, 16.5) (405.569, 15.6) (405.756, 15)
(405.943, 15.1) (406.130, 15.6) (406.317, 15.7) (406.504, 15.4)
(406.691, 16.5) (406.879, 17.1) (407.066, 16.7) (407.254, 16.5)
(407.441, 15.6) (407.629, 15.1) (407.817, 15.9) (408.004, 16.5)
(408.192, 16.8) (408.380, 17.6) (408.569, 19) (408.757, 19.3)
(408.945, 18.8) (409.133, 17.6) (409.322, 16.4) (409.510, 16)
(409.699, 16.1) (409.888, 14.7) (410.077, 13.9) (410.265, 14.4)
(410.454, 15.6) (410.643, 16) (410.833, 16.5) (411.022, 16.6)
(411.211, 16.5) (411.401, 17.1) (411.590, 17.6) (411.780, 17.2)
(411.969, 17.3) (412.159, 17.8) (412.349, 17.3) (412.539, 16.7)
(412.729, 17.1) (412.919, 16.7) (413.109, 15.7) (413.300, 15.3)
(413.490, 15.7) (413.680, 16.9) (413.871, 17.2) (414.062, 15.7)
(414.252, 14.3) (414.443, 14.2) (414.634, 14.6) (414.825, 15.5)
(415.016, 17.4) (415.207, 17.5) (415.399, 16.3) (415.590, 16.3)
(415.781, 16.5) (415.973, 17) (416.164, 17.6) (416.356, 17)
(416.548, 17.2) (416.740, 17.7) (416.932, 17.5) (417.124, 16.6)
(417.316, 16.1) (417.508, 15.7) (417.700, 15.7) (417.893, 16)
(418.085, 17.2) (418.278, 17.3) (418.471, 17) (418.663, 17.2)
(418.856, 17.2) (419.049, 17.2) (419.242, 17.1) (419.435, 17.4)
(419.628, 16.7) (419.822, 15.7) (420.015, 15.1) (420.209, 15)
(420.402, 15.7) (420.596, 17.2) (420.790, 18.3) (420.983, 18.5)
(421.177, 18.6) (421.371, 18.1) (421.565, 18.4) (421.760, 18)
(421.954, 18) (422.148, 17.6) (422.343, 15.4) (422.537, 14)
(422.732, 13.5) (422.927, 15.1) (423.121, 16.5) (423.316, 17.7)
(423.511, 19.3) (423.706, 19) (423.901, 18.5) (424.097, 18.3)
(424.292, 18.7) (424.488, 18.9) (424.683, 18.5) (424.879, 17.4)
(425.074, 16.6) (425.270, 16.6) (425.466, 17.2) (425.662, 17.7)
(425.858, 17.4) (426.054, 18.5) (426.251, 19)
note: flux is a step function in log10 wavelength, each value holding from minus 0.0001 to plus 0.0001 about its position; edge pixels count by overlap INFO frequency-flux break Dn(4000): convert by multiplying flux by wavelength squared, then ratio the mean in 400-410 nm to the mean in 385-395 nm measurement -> 1.95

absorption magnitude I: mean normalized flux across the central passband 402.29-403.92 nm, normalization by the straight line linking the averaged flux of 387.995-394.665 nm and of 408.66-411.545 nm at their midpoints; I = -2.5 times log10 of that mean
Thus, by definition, -0.242 mag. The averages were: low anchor 9.18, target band 17.1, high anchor 16.4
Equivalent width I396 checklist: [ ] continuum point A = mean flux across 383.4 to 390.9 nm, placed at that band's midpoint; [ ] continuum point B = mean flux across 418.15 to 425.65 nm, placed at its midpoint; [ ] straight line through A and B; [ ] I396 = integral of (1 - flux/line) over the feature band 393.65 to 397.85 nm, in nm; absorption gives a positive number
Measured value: 0.76 nm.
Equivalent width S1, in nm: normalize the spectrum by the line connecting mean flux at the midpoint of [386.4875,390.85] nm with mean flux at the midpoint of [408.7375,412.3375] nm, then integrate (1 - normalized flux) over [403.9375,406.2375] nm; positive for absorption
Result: -0.19 nm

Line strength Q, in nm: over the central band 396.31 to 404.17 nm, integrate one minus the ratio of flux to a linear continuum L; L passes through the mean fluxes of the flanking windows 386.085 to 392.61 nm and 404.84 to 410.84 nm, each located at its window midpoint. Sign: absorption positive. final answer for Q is -0.46 nm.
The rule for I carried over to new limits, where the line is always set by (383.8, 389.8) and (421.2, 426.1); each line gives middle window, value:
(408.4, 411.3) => -0.16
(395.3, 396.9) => 0.23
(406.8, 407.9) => -0.18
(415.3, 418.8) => -0.06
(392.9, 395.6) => 0.29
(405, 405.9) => -0.20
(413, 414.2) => -0.06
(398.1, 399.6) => -0.25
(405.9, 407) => -0.18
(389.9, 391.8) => -0.08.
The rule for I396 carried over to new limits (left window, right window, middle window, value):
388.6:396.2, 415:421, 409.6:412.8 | -0.32 nm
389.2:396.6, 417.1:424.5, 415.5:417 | -0.12 nm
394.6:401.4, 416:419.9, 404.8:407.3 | -0.29 nm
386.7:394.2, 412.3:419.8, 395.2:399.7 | -0.05 nm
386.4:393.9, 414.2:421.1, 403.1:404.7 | -0.45 nm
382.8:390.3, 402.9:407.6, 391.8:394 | 0.76 nm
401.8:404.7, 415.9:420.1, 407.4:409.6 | -0.02 nm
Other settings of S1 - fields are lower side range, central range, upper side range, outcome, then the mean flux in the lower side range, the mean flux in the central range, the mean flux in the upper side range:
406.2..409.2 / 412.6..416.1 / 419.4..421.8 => 0.18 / 16.9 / 16.1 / 17.1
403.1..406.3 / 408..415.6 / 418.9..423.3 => -0.03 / 16.2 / 16.5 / 16.7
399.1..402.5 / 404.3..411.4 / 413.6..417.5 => 0.12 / 16.6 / 16.3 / 16.4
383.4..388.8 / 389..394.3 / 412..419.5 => 0.45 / 8.62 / 9.16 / 16.6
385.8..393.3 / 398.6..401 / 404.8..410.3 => -0.47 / 9.5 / 16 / 16.3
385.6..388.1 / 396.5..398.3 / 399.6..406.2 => 0.63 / 8.93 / 9.16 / 16.6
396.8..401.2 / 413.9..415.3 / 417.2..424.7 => 0.04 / 13.8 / 15.7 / 17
